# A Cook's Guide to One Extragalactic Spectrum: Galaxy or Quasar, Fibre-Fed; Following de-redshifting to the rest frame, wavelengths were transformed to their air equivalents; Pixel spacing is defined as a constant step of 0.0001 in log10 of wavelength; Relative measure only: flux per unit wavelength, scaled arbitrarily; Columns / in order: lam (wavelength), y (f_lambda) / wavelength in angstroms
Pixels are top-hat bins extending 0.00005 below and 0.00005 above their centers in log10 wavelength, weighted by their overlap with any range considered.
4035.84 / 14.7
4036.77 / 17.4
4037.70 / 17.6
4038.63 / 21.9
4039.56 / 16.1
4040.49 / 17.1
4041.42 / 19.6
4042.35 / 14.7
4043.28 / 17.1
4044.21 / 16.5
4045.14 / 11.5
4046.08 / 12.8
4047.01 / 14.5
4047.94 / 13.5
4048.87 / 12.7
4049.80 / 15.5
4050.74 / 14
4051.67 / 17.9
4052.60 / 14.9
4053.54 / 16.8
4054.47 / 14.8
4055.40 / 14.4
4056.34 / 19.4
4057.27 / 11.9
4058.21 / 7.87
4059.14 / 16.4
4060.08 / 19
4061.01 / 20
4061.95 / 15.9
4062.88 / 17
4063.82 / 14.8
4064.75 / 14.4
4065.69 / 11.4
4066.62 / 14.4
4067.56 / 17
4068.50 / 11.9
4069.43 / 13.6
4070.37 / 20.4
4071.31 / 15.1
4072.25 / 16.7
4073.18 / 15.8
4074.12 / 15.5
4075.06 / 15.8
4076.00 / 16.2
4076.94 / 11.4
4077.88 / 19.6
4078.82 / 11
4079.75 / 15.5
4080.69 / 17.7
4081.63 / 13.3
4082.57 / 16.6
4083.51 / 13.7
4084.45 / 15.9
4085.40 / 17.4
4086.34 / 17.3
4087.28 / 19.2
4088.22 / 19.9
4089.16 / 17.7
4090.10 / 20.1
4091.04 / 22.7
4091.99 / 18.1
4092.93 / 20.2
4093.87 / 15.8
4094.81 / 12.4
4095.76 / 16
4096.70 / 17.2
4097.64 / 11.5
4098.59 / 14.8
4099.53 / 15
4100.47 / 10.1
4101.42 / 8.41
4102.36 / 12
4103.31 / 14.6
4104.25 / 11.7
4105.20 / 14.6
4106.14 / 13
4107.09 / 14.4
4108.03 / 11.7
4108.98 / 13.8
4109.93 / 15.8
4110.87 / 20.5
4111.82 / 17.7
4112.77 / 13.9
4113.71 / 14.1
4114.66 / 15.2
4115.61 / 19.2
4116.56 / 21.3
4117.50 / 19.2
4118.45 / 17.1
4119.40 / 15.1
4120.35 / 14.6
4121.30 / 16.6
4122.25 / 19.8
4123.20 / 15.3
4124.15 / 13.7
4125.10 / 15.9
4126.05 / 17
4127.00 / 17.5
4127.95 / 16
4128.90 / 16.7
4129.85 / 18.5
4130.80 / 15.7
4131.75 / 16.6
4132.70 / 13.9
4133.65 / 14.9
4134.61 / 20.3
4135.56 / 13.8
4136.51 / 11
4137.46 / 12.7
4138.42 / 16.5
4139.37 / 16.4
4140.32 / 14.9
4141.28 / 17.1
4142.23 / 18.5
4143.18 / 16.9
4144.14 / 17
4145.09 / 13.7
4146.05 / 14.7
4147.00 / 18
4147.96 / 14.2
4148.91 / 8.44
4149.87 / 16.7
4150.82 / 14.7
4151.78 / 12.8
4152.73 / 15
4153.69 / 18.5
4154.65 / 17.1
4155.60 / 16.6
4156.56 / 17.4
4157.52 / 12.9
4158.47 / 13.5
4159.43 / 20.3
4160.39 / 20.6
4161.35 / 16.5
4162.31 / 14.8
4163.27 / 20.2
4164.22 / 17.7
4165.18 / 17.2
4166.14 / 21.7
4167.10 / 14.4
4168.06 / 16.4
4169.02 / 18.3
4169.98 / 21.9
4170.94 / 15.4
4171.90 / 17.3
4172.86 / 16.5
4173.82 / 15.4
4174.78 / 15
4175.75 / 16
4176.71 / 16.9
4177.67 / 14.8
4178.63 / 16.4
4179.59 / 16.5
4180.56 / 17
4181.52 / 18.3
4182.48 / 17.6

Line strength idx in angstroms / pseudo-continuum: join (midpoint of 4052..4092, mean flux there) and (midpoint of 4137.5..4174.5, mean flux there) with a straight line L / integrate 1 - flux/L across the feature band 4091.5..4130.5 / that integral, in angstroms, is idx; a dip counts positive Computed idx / 1.64 angstroms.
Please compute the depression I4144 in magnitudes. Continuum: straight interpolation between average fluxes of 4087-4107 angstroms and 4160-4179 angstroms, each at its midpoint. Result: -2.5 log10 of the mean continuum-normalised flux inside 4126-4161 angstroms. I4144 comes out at 0.05 mag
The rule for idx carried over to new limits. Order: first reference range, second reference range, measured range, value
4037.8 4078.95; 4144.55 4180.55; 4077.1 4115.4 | 0.7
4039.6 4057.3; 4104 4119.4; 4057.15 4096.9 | -1.2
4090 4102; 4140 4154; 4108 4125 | -1.2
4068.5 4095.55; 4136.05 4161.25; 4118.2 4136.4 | -0.3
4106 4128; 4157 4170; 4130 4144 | 0.8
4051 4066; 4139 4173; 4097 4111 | 2.3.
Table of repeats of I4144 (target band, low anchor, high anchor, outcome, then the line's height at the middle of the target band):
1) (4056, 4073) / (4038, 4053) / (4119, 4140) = 0.02 mag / 15.7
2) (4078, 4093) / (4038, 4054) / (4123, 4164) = -0.10 mag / 15.8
